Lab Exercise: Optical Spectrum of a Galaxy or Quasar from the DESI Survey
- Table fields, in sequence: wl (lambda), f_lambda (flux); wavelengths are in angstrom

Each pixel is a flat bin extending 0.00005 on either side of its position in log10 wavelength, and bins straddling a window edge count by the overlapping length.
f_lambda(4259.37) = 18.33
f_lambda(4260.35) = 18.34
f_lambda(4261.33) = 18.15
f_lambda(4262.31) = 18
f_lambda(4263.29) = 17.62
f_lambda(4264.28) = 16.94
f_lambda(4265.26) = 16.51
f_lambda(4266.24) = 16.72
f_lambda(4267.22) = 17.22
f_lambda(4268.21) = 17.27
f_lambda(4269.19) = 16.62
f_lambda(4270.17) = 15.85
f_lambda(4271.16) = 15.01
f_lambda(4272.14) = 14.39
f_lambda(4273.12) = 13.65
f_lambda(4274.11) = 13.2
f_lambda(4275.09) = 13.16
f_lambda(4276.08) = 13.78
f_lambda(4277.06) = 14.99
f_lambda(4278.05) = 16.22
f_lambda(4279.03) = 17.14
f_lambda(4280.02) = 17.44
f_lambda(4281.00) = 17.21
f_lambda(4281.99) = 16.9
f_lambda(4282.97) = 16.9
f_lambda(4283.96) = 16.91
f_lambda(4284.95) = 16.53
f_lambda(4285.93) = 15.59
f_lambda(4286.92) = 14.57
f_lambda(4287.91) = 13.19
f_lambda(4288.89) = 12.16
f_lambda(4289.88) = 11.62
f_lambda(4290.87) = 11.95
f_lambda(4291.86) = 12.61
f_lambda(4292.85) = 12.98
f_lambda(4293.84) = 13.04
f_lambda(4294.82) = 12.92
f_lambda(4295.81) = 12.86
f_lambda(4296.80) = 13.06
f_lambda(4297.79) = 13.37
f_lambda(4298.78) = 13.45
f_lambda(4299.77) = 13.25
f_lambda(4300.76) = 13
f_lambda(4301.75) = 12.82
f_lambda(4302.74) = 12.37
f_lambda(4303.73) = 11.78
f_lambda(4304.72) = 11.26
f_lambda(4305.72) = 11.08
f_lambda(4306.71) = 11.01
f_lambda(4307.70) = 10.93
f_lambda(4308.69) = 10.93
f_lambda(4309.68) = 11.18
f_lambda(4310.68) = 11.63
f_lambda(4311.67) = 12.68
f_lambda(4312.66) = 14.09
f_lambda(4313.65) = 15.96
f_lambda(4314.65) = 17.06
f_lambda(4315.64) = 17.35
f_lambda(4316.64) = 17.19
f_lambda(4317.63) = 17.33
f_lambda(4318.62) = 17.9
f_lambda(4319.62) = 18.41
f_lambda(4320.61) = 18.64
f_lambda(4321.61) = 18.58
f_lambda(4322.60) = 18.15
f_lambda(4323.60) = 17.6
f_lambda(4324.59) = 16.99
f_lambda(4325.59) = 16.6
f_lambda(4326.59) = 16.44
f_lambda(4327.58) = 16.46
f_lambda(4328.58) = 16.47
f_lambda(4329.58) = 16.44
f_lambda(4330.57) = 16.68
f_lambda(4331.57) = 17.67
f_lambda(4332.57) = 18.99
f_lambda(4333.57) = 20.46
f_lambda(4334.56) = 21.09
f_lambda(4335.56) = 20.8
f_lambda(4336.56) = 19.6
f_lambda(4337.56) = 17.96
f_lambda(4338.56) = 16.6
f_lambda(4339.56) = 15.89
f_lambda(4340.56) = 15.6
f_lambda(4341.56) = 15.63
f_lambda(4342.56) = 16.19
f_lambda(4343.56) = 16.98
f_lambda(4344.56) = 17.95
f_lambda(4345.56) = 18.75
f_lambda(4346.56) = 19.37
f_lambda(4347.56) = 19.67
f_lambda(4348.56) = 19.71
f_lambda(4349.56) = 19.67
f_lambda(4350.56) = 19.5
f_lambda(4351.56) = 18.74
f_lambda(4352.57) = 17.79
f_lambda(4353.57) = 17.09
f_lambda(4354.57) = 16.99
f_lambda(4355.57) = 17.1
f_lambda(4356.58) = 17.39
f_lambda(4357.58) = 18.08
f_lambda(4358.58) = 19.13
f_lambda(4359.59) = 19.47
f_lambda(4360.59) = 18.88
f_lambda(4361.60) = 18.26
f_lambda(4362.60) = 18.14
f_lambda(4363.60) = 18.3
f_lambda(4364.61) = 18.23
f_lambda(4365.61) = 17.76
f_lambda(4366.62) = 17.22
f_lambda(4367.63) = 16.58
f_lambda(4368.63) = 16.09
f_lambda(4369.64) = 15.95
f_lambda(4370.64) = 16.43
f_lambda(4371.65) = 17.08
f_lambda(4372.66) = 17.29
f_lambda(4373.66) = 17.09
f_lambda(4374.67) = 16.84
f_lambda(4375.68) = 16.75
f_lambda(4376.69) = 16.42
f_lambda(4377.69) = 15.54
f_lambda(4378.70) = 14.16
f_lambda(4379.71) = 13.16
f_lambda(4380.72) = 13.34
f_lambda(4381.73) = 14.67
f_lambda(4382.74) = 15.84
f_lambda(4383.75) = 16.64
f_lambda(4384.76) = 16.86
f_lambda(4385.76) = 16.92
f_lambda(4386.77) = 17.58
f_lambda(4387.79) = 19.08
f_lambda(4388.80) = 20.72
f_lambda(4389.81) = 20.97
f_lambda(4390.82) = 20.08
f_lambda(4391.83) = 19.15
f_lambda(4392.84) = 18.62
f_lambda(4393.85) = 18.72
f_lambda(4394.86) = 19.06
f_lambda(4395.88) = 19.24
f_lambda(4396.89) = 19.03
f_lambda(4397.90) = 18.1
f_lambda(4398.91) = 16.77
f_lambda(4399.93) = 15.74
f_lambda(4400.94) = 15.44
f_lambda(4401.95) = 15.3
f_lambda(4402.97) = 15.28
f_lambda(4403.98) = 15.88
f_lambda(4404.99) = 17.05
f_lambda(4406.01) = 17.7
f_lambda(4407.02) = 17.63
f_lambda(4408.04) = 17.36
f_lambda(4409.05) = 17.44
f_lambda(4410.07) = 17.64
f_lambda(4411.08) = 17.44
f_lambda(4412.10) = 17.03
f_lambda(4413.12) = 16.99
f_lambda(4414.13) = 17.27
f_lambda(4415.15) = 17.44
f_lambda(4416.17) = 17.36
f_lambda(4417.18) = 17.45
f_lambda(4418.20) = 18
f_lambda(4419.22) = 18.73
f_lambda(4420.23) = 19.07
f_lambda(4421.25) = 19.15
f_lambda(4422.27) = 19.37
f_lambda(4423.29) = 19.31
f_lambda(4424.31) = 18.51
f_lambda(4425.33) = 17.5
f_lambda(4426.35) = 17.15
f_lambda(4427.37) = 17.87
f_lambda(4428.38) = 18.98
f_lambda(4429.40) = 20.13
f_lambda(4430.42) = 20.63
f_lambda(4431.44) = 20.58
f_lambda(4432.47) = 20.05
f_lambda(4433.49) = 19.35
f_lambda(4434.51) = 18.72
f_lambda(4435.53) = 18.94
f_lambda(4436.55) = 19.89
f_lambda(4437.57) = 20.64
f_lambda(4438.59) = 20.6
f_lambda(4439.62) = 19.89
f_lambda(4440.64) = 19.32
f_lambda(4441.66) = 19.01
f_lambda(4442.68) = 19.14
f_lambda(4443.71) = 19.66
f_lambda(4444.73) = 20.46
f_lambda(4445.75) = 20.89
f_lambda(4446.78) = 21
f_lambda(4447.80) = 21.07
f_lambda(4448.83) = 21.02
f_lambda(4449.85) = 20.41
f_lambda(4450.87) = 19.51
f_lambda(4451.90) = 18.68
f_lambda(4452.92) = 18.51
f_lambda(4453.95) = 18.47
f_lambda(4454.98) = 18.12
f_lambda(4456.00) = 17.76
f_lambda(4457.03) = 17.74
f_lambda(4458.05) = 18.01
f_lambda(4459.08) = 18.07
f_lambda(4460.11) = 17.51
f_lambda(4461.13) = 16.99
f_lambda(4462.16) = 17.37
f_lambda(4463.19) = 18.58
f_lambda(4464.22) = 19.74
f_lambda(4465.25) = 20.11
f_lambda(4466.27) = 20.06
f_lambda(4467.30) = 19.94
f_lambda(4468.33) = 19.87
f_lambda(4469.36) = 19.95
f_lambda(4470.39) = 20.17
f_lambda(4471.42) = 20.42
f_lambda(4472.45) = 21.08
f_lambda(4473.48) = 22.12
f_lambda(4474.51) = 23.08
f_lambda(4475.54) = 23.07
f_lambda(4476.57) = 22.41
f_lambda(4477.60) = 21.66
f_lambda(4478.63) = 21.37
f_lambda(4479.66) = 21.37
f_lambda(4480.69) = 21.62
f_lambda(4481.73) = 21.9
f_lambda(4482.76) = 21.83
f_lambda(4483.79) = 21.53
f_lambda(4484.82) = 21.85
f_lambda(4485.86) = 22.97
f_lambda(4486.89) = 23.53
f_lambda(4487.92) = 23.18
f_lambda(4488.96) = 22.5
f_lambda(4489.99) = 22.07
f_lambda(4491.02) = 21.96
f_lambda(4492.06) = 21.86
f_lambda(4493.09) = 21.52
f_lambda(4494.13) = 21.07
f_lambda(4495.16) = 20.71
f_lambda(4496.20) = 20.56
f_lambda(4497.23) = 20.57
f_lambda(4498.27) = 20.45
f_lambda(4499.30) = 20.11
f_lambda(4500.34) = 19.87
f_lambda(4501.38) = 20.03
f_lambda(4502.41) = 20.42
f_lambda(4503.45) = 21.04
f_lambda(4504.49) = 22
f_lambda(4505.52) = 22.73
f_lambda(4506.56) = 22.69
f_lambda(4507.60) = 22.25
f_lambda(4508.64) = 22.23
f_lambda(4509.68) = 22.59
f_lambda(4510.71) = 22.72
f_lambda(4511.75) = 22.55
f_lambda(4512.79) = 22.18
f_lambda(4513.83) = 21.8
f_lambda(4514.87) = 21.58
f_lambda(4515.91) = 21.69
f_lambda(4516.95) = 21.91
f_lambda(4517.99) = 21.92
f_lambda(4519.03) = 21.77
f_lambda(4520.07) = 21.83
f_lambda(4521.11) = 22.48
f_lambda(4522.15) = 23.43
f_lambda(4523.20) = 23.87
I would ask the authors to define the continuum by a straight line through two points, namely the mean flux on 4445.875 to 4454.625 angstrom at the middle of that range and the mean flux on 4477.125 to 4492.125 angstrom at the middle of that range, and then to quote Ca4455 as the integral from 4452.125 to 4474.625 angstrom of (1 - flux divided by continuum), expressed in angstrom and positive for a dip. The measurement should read 1.7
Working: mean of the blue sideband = 19.8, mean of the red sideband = 22.1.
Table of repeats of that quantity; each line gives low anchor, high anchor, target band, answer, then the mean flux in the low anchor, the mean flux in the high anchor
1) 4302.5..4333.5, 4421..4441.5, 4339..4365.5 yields -2.2 angstrom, 15.4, 19.3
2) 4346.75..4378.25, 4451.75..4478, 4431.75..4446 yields -0.5 angstrom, 17.7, 19.6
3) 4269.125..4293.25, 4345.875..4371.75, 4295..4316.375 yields 3.9 angstrom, 14.8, 18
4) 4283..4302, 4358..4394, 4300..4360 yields -5.0 angstrom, 13.6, 17.3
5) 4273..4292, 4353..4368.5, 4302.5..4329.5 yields 1.8 angstrom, 14.8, 17.9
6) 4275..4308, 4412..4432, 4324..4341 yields -2.7 angstrom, 13.8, 18.5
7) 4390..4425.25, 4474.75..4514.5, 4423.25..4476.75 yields 0.4 angstrom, 17.8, 21.8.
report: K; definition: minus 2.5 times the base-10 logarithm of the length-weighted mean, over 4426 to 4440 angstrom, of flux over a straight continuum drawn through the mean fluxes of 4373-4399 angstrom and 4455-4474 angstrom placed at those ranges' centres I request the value -0.06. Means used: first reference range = 17.4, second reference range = 19.2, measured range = 19.6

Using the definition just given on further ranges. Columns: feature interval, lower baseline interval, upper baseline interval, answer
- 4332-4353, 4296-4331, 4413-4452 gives -0.162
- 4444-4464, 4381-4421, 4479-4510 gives 0.050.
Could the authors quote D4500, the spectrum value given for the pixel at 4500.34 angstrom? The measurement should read 19.87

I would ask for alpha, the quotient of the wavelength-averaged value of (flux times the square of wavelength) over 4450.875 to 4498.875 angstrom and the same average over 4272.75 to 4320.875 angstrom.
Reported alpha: 1.6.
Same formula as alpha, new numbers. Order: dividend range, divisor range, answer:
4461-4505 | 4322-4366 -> 1.25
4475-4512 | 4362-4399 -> 1.32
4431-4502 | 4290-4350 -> 1.38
